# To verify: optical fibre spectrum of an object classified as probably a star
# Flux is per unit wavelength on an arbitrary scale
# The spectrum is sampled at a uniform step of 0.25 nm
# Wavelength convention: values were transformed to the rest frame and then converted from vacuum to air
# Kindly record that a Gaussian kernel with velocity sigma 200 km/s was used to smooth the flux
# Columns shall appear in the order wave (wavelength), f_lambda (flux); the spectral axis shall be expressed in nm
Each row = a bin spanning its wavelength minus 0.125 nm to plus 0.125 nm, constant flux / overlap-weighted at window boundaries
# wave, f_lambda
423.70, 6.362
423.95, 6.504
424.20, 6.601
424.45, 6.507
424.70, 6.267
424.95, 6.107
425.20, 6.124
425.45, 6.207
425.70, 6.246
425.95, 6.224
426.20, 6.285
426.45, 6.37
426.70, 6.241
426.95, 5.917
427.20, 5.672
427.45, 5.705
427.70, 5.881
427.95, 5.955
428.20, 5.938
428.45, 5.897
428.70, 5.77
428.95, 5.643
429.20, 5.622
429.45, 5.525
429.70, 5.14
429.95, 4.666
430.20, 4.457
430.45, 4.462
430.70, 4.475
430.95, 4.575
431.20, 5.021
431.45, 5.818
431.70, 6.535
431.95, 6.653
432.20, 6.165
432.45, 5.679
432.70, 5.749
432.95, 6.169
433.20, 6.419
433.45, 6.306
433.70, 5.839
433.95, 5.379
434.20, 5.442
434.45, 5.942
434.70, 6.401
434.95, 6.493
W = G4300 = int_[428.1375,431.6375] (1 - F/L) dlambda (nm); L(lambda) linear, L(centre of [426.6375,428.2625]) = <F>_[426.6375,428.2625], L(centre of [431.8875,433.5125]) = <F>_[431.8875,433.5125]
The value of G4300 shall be 0.45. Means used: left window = 5.89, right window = 6.14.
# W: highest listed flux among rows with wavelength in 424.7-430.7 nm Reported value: 6.37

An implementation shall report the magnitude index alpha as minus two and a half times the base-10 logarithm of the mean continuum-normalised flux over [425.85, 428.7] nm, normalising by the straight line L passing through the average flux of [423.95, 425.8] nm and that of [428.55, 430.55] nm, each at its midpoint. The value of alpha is -0.05 mag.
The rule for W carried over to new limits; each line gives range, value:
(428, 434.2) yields 6.653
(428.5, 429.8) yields 5.77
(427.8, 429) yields 5.955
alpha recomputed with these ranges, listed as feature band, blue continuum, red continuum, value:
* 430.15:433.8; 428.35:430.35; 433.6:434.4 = -0.033 mag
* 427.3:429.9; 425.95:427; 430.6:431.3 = -0.036 mag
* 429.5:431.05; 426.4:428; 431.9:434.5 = 0.262 mag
